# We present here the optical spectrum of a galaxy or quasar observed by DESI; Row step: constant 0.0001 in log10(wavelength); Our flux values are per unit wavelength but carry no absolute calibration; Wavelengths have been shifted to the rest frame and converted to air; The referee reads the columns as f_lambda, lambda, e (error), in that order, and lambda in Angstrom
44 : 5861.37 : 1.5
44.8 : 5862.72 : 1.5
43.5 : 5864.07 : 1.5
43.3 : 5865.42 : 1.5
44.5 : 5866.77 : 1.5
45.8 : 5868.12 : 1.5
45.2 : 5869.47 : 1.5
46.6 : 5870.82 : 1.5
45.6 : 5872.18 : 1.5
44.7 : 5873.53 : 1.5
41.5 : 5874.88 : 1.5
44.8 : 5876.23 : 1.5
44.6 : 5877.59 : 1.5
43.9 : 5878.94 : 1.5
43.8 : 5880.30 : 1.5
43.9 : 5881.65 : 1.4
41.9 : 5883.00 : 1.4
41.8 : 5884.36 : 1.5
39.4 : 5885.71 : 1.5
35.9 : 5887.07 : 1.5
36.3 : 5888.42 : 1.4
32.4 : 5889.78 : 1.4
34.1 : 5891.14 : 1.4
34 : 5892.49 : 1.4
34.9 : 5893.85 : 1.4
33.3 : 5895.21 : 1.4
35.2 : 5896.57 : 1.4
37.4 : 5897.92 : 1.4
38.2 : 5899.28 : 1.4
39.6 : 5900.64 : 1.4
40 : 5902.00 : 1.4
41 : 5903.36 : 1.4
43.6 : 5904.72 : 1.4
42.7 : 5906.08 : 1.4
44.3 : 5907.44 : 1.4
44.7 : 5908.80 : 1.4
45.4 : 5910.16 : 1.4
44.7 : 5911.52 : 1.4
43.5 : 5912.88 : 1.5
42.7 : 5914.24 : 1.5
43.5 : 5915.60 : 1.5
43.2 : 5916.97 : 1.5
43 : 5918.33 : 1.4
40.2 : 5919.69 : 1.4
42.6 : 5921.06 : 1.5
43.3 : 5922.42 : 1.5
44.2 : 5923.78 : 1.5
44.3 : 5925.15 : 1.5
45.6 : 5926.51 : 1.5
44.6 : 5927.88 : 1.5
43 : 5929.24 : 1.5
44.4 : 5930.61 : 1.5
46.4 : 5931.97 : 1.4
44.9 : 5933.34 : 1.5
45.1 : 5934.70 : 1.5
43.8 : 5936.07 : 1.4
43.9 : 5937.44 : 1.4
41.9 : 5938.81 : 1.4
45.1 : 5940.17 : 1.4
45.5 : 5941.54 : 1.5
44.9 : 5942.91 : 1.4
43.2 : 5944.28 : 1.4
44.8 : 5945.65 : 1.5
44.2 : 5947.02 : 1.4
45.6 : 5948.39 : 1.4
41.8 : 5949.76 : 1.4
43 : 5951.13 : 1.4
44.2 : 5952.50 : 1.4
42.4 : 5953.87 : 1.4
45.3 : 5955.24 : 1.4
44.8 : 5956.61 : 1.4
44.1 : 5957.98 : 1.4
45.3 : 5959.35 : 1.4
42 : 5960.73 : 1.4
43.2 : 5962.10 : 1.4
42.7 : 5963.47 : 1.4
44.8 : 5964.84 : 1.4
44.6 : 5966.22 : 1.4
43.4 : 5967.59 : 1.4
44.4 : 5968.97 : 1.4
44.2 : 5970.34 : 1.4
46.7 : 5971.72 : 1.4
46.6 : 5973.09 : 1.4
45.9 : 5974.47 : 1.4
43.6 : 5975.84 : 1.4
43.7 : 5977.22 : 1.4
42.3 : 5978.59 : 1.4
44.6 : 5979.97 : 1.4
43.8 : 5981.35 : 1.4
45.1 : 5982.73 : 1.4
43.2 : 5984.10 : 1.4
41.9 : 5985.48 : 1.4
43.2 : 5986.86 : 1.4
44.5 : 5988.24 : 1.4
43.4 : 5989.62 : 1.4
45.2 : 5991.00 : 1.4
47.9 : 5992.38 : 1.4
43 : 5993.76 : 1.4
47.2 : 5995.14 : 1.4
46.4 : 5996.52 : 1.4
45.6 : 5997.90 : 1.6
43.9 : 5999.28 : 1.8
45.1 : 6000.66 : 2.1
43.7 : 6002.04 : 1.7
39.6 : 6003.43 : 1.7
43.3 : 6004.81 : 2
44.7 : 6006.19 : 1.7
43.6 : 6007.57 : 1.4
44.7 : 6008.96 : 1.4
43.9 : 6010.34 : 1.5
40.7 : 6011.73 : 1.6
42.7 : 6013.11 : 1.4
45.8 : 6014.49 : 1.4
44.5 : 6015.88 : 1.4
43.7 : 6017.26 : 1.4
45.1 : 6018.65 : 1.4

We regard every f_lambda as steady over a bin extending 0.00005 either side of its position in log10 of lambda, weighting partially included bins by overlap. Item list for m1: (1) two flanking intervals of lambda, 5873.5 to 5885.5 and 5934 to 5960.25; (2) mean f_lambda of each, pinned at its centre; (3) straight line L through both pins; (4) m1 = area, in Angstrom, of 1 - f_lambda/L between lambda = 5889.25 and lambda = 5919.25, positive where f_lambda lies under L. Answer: 2.4 Angstrom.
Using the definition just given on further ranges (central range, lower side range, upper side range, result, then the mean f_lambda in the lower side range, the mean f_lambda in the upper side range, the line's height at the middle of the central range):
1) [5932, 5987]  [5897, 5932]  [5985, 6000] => -0.23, 42.8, 44.8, 44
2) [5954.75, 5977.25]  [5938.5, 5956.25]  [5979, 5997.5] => -0.08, 44.1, 44.5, 44.3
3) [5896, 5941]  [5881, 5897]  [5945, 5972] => -3.37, 36.9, 44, 39.9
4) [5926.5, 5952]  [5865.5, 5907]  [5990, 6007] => -1.06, 40.6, 44.6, 42.5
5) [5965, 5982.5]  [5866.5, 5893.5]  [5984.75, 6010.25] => -0.33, 41.4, 44.3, 43.7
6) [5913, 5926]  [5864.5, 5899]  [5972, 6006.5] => -0.36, 40.6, 44.3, 41.9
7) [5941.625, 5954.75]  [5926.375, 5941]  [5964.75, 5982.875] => 0.16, 44.4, 44.5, 44.4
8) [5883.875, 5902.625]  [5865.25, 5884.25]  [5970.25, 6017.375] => 3.26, 44.2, 44.2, 44.2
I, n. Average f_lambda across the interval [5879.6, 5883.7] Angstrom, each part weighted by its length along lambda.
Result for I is 43.2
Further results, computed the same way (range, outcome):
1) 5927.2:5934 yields 44.7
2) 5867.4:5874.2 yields 45.6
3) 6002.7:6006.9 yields 42.6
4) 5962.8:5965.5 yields 43.8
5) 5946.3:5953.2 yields 43.8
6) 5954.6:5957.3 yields 45.1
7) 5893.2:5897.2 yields 34.4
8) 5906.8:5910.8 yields 44.8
